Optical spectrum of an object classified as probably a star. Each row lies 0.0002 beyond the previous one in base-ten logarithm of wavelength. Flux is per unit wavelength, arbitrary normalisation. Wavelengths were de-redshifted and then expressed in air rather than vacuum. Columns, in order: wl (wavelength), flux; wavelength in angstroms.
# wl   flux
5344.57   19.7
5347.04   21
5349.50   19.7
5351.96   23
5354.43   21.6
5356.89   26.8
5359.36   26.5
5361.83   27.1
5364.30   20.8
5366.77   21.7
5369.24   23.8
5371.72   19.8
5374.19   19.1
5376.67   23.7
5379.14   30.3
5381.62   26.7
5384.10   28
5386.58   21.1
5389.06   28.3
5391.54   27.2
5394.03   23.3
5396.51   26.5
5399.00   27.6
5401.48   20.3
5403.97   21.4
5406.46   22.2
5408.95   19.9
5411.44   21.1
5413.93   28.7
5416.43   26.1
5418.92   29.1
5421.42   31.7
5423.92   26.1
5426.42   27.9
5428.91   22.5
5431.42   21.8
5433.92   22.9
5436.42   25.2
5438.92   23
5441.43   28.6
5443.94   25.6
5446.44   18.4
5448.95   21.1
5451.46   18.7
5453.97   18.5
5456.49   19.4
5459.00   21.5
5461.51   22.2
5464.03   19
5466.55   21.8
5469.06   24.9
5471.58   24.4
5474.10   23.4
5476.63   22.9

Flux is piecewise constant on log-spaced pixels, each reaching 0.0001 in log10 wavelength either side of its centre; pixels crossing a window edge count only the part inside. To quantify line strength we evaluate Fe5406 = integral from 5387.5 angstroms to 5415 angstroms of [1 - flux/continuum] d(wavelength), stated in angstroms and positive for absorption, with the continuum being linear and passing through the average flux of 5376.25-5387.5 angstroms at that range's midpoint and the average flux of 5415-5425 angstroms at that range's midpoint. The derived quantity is 3.13 angstroms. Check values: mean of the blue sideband 26.3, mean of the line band 24.2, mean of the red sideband 28.3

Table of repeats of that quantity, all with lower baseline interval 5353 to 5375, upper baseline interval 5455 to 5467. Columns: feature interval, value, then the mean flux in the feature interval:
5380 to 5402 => -3.2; 25.7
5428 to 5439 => -0.9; 23.1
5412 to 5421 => -2.5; 27.8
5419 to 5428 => -2.8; 28.4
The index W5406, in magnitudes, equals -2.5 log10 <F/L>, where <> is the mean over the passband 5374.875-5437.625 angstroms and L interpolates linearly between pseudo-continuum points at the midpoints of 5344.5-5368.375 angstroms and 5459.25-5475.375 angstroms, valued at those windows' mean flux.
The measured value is -0.11 mag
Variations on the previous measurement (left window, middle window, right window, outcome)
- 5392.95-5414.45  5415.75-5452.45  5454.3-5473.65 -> -0.09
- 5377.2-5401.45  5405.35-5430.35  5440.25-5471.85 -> -0.06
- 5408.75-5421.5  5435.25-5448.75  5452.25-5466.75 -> -0.06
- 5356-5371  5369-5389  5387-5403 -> 0.02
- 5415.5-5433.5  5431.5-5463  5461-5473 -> 0.10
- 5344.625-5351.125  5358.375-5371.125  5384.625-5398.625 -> -0.06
